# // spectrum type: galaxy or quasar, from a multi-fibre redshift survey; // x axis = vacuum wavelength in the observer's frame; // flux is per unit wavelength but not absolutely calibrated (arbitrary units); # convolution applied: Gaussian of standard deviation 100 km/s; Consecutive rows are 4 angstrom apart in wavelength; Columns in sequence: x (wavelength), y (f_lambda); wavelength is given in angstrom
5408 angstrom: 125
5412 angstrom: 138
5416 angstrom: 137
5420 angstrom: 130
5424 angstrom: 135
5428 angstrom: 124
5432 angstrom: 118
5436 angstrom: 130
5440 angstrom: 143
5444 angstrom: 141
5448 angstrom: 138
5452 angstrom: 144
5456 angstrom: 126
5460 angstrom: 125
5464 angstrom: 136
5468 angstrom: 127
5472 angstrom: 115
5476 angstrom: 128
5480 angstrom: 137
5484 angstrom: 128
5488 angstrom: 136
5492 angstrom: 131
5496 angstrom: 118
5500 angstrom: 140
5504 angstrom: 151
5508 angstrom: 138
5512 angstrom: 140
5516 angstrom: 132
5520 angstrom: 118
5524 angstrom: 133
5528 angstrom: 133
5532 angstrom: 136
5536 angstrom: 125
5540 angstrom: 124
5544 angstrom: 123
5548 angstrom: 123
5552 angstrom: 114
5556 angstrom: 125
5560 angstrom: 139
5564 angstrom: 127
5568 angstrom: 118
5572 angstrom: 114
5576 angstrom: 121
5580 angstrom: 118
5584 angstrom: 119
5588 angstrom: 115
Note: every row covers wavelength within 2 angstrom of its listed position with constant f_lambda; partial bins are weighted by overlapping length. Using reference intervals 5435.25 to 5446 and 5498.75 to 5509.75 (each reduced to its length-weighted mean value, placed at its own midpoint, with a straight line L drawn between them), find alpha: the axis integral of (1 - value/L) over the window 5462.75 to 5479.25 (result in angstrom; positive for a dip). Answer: 1.66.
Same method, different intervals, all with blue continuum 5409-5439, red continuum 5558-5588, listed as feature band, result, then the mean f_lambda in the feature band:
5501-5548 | -2.7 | 132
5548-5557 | 0.2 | 120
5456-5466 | -0.1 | 130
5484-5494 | -0.4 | 132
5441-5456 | -1.2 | 139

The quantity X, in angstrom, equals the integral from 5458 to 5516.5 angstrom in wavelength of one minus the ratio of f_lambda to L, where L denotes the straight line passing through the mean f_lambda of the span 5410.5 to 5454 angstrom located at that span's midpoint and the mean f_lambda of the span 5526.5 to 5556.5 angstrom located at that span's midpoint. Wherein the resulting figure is -1.10 angstrom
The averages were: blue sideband 134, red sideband 125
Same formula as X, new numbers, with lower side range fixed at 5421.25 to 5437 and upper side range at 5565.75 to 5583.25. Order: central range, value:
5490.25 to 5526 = -3.4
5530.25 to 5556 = -0.9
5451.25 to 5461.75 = -0.4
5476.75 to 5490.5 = -1.1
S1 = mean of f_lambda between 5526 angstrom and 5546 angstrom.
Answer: 128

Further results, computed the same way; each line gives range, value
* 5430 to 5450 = 134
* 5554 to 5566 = 130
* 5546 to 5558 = 121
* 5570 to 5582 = 118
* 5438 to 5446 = 142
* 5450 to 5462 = 132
